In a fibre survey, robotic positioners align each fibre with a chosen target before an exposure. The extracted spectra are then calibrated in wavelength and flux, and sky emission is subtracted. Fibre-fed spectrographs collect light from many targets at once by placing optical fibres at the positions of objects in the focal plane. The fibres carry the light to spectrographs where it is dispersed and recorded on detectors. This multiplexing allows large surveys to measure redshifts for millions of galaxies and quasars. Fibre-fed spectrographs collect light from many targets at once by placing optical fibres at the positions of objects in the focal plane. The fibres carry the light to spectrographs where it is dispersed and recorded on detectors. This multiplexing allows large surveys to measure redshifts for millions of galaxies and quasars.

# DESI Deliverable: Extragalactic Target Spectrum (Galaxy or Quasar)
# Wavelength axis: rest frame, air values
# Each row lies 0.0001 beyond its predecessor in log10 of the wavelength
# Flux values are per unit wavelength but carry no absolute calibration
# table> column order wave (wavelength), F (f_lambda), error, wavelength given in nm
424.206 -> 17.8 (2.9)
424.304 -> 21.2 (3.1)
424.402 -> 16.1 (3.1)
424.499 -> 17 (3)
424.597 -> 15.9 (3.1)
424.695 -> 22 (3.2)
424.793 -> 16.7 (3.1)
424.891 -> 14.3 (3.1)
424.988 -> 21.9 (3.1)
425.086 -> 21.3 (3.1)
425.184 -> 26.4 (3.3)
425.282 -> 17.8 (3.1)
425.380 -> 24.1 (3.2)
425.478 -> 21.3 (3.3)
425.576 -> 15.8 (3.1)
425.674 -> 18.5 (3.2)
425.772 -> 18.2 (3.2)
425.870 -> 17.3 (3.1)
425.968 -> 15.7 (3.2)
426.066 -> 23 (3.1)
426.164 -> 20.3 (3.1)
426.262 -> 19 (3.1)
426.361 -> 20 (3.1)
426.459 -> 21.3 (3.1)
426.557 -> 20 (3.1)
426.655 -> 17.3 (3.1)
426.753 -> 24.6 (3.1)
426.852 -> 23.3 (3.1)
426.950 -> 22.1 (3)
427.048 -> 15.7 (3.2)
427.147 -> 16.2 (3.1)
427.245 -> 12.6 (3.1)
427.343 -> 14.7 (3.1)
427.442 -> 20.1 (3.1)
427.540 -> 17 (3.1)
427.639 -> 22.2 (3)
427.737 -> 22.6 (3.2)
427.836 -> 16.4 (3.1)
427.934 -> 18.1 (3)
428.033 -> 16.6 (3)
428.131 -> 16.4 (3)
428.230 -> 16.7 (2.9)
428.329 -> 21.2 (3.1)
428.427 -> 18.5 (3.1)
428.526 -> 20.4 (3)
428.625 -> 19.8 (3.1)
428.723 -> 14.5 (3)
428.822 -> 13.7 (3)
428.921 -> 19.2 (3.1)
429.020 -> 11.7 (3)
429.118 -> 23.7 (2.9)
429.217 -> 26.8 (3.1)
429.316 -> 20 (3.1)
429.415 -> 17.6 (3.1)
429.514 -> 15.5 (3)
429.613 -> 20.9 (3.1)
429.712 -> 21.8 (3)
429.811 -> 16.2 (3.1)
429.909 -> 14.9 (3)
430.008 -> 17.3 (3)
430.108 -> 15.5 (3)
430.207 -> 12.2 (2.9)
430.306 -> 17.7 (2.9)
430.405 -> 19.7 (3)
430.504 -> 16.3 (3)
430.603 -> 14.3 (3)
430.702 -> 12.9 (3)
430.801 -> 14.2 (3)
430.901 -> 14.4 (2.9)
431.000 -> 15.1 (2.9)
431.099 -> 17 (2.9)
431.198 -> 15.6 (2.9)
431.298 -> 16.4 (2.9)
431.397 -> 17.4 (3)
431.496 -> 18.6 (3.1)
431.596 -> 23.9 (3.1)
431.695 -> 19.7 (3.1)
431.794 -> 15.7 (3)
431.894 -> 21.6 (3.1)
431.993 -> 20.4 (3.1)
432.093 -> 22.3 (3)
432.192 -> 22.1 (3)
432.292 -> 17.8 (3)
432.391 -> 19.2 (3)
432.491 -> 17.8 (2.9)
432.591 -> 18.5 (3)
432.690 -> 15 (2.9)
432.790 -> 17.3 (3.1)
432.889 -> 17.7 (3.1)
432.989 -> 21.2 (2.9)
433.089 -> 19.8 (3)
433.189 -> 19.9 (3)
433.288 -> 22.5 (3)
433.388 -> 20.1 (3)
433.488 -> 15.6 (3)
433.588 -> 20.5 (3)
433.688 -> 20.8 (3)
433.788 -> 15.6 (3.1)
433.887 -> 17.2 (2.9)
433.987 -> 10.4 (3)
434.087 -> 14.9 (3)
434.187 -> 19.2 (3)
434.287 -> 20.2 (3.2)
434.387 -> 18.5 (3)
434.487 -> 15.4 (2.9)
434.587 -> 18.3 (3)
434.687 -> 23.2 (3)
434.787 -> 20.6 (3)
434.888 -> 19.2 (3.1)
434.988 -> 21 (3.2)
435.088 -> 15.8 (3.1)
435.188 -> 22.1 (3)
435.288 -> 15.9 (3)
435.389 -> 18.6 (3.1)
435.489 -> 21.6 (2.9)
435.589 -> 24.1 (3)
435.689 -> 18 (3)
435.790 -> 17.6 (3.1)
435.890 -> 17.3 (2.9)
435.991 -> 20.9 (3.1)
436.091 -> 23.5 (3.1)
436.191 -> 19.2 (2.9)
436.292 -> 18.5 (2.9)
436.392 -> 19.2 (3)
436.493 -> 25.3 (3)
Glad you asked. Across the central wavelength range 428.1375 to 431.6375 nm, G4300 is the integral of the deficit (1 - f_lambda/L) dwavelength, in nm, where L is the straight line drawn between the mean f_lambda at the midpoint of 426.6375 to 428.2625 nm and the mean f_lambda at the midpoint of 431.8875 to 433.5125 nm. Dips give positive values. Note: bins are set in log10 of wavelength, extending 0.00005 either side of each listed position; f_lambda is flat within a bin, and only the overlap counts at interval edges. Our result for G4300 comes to 0.26 nm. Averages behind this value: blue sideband 18.4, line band 17.4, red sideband 19.3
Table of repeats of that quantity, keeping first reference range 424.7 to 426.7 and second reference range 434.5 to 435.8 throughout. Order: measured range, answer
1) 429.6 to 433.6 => 0.34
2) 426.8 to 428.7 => 0.11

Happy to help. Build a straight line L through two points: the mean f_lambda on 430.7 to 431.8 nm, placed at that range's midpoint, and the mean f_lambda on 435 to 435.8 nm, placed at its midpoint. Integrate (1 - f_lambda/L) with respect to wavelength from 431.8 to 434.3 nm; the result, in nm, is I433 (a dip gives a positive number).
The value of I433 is -0.09 nm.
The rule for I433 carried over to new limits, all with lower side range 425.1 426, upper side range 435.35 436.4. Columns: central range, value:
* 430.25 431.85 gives 0.24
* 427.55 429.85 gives 0.12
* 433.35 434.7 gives 0.15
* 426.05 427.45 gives 0.03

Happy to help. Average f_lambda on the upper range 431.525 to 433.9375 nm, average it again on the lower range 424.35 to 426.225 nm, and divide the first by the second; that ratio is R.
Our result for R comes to 1.01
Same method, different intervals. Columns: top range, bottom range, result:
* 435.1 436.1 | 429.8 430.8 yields 1.26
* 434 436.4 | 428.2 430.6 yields 1.07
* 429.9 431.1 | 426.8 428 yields 0.84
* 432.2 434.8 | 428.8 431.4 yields 1.08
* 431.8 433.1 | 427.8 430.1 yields 1.06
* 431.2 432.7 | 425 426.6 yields 0.95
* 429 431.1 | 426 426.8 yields 0.83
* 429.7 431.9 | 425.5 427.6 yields 0.89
